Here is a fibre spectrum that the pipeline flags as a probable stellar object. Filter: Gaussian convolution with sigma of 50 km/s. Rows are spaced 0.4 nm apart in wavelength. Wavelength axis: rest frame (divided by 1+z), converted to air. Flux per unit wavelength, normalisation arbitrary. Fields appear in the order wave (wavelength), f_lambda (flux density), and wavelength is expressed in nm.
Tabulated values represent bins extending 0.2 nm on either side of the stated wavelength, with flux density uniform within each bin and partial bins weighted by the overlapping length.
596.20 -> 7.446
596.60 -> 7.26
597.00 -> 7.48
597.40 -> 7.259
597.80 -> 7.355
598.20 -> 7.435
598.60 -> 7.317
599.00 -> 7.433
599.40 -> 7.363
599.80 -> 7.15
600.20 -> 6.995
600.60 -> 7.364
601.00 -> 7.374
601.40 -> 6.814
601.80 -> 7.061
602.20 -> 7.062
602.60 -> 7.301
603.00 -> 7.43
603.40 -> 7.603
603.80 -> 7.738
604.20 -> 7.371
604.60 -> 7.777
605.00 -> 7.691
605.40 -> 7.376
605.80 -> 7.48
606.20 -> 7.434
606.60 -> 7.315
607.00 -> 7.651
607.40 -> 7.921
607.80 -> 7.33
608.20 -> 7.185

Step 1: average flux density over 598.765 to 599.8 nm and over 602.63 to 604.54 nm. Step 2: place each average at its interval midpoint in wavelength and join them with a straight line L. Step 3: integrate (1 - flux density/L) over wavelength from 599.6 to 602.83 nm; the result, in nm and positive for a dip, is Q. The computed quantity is 0.12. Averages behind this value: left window 7.35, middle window 7.14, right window 7.53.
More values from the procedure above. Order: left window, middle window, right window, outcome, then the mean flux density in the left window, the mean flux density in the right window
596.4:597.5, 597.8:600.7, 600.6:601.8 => -0.03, 7.34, 7.13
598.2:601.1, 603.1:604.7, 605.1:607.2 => -0.04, 7.29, 7.46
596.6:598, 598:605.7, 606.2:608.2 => 0.07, 7.35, 7.51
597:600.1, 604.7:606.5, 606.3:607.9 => 0.00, 7.33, 7.56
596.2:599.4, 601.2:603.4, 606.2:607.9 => 0.08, 7.37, 7.55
